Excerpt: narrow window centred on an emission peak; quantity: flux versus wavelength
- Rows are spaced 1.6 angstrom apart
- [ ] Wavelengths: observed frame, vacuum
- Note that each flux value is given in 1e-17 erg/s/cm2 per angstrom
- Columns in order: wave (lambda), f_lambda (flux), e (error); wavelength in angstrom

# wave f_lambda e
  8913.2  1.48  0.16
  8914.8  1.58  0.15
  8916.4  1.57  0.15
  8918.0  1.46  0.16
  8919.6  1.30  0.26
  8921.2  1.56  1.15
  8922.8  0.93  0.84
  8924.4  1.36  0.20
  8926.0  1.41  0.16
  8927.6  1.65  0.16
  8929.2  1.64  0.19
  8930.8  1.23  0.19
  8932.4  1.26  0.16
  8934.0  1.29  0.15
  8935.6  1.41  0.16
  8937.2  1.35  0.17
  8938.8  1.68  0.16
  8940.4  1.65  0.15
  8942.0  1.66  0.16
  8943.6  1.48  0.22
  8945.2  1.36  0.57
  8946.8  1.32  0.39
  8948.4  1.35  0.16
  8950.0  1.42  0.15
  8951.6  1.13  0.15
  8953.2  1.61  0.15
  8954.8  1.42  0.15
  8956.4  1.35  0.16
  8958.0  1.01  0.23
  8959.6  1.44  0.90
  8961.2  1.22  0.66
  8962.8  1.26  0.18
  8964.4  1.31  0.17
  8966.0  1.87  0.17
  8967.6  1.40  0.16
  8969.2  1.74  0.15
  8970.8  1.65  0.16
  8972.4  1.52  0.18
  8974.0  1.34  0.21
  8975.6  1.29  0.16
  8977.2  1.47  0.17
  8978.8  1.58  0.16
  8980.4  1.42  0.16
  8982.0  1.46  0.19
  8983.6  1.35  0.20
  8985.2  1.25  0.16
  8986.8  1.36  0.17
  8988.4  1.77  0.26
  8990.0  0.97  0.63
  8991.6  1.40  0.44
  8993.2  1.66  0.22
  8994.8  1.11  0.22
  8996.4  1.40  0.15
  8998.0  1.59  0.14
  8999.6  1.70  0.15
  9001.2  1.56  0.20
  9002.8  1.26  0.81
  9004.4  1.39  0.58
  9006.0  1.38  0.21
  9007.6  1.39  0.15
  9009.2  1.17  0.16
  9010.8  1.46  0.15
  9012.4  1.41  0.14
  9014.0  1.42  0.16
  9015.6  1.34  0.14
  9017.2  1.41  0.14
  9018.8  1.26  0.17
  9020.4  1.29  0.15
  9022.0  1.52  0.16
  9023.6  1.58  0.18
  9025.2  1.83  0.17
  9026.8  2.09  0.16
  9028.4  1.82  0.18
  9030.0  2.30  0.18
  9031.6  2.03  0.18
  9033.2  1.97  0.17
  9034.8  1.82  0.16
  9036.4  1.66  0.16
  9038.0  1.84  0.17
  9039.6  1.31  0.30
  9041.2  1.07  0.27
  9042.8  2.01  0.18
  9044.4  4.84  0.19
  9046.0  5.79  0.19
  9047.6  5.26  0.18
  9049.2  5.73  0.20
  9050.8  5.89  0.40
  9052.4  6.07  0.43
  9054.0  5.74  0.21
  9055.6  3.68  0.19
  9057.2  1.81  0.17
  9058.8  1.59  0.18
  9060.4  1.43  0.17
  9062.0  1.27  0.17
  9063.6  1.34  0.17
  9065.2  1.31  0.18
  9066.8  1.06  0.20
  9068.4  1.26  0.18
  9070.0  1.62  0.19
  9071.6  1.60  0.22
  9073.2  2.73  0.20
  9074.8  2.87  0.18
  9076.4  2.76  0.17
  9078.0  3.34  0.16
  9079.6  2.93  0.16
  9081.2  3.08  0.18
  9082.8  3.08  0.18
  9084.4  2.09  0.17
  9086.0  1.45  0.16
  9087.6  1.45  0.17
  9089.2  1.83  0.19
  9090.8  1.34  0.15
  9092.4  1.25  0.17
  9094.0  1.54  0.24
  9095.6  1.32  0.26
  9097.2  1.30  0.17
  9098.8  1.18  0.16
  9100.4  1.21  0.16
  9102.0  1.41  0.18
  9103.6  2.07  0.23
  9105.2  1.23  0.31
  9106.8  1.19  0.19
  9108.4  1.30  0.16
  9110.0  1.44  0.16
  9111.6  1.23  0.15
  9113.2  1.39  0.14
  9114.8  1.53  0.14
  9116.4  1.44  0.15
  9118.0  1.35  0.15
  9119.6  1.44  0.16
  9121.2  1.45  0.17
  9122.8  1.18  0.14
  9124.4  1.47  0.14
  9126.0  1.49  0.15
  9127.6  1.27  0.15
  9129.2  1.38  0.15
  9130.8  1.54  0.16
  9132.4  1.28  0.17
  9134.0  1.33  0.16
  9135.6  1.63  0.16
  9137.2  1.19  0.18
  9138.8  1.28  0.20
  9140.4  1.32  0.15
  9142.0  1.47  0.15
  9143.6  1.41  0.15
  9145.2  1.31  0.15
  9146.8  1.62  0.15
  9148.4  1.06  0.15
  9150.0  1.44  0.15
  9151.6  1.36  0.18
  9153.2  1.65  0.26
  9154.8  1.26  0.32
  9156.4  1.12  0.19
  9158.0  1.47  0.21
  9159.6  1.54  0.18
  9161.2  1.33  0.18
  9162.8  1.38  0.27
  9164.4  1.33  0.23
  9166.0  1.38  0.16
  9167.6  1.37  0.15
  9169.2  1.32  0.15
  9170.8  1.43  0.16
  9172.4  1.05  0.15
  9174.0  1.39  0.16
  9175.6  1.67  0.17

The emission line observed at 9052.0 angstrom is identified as H-alpha 6563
